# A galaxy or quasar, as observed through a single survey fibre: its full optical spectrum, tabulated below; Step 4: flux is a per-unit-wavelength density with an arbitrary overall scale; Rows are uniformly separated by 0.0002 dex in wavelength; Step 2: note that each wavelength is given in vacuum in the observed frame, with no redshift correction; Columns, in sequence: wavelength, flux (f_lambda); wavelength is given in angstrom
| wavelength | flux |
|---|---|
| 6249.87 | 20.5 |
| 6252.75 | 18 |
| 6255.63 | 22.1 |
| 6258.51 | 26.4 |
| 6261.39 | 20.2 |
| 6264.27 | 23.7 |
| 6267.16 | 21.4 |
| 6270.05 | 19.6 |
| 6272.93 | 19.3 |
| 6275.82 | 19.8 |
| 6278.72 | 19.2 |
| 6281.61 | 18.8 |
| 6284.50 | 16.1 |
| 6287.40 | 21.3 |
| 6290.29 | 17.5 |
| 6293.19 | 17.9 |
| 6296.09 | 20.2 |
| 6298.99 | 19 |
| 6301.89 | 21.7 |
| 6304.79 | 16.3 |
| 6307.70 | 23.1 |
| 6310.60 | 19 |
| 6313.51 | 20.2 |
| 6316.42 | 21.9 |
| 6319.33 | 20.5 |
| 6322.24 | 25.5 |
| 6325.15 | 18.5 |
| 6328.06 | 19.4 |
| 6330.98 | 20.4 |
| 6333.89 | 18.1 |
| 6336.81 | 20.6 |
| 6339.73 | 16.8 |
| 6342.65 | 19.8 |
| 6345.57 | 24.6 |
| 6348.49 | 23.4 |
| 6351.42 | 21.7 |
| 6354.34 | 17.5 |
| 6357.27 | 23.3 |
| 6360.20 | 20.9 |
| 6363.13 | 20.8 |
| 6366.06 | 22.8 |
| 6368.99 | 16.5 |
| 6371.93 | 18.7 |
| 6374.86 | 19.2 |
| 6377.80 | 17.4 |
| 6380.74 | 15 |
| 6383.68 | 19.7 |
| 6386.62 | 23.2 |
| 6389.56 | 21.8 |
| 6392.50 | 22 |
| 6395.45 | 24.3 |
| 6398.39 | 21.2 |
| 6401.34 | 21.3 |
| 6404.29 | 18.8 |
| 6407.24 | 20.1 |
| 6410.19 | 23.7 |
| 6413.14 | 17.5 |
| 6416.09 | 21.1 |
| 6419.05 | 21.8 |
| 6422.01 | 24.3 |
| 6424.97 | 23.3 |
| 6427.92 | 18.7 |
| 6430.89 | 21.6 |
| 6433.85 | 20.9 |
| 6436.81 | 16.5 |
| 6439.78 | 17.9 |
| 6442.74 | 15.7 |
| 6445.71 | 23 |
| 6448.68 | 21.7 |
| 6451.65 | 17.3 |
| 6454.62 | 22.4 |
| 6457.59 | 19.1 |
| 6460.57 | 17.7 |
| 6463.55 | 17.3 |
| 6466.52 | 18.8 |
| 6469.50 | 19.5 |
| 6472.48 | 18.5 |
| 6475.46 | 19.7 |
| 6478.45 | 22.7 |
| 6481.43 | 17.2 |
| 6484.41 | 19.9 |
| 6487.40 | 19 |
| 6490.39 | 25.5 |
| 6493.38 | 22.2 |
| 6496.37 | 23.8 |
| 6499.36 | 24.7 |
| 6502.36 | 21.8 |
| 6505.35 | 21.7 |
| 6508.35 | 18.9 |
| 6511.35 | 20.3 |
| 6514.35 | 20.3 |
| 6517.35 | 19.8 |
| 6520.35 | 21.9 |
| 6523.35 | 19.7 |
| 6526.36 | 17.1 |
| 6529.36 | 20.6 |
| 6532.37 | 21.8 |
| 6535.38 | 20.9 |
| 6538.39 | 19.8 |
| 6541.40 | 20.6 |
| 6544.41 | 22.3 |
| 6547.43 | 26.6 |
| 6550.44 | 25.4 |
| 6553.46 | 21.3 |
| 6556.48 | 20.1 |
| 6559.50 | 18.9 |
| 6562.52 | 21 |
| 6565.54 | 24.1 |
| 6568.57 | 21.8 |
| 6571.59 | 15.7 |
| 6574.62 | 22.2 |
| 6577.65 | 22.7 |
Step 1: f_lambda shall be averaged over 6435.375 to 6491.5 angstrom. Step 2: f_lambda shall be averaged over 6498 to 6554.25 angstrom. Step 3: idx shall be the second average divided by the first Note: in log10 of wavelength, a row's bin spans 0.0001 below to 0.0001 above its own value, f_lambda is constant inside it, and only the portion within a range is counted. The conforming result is 1.1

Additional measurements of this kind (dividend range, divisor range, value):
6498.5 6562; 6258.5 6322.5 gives 1.05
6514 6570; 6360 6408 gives 1.05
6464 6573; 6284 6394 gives 1.04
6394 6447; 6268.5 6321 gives 1.06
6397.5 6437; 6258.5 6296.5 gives 1.05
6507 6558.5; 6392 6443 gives 1.02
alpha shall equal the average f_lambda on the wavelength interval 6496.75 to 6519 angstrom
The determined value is 21.2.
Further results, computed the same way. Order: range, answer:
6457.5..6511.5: 20.5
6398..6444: 20.3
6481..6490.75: 20.2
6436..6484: 19.1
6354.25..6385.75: 19.4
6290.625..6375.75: 20.3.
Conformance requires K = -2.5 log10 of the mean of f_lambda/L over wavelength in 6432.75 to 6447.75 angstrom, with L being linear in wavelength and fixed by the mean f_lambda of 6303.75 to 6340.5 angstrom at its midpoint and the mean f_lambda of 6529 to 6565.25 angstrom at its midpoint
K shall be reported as 0.12 mag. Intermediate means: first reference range 20.1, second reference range 21.7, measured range 18.9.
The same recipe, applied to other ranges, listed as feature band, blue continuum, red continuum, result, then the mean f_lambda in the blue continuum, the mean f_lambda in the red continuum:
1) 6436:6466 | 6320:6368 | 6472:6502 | 0.13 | 20.8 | 21.4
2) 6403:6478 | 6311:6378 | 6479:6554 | 0.05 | 20.4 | 21.3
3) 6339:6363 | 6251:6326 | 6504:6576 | -0.03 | 20.3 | 20.9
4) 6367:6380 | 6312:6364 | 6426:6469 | 0.13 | 20.8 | 19.2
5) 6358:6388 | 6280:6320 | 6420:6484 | 0.01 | 19.5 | 19.7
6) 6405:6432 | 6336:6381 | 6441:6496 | -0.07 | 20.1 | 19.9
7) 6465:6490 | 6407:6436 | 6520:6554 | 0.09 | 21.2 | 21.5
